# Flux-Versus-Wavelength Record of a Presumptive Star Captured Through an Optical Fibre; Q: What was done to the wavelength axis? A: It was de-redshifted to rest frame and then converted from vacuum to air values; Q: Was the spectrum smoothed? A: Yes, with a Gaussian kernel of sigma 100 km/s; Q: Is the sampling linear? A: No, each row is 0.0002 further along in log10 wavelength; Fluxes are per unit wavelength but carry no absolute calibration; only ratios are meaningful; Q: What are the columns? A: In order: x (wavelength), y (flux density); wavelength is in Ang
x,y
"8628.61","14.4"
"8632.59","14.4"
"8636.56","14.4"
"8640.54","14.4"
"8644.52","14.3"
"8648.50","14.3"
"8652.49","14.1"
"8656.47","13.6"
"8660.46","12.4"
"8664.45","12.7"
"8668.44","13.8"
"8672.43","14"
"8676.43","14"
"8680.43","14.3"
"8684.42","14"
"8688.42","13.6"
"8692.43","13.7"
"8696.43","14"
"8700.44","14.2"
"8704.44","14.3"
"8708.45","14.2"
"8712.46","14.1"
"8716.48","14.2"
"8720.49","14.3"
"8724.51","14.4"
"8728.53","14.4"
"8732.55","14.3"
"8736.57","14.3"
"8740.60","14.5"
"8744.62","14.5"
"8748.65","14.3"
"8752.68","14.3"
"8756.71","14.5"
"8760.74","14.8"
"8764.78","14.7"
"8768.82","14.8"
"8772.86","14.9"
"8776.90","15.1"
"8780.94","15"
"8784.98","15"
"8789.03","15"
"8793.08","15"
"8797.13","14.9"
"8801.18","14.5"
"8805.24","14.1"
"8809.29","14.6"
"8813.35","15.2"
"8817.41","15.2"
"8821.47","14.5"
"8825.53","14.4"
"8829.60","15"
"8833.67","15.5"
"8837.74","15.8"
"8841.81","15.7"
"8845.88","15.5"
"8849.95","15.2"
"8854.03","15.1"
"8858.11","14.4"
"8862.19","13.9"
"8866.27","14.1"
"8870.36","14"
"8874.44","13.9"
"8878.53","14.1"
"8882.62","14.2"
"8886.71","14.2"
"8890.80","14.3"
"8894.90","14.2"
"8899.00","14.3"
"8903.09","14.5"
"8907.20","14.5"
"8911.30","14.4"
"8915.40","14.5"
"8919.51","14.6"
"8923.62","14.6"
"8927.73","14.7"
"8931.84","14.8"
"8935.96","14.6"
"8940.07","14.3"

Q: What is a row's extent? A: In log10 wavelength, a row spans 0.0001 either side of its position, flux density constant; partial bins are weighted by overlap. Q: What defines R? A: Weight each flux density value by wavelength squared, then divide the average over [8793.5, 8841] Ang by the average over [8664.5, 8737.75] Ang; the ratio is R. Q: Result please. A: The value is 1.09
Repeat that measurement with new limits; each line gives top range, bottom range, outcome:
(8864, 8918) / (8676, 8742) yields 1.05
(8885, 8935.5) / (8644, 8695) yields 1.11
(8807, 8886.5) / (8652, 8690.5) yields 1.13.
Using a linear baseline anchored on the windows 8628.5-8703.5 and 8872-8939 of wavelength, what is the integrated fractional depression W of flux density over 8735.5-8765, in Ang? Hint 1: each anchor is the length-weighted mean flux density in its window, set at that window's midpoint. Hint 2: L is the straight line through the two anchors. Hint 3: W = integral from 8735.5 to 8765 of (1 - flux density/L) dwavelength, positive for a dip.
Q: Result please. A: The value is -0.8 Ang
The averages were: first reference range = 13.9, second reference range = 14.4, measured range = 14.5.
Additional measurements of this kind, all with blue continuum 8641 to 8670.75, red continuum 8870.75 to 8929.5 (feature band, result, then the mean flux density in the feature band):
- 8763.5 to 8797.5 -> -2.3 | 14.9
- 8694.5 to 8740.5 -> -1.4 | 14.3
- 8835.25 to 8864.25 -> -1.8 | 15.1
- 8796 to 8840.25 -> -2.4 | 14.9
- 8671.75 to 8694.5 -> -0.3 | 13.9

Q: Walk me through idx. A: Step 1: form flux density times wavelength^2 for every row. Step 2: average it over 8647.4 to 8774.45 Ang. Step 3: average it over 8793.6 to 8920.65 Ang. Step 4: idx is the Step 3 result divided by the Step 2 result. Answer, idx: 1.07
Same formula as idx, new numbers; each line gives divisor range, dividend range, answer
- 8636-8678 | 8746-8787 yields 1.10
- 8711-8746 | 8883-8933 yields 1.05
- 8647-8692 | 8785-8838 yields 1.12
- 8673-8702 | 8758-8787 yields 1.09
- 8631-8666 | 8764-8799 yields 1.11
